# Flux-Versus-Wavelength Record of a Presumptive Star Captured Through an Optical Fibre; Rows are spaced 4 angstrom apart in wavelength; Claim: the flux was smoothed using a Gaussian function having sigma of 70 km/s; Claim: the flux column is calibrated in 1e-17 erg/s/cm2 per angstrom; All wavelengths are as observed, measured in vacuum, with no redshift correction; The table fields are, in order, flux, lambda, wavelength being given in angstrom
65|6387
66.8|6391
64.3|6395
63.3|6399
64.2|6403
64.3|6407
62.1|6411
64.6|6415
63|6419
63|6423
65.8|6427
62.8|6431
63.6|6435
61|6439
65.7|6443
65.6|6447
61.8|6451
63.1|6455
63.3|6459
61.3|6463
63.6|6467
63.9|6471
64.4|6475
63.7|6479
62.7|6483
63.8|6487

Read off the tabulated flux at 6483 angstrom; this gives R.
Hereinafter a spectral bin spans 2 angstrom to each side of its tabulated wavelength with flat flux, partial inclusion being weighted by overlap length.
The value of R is 62.7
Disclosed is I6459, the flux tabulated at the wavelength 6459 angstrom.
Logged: 63.3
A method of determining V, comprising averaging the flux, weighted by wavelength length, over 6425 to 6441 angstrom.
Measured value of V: 63.3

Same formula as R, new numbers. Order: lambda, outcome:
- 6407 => 64.3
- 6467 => 63.6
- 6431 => 62.8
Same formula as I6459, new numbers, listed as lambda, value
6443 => 65.7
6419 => 63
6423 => 63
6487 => 63.8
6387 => 65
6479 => 63.7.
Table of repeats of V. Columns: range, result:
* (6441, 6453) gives 64.4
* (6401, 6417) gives 63.8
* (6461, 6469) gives 62.5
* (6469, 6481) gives 64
